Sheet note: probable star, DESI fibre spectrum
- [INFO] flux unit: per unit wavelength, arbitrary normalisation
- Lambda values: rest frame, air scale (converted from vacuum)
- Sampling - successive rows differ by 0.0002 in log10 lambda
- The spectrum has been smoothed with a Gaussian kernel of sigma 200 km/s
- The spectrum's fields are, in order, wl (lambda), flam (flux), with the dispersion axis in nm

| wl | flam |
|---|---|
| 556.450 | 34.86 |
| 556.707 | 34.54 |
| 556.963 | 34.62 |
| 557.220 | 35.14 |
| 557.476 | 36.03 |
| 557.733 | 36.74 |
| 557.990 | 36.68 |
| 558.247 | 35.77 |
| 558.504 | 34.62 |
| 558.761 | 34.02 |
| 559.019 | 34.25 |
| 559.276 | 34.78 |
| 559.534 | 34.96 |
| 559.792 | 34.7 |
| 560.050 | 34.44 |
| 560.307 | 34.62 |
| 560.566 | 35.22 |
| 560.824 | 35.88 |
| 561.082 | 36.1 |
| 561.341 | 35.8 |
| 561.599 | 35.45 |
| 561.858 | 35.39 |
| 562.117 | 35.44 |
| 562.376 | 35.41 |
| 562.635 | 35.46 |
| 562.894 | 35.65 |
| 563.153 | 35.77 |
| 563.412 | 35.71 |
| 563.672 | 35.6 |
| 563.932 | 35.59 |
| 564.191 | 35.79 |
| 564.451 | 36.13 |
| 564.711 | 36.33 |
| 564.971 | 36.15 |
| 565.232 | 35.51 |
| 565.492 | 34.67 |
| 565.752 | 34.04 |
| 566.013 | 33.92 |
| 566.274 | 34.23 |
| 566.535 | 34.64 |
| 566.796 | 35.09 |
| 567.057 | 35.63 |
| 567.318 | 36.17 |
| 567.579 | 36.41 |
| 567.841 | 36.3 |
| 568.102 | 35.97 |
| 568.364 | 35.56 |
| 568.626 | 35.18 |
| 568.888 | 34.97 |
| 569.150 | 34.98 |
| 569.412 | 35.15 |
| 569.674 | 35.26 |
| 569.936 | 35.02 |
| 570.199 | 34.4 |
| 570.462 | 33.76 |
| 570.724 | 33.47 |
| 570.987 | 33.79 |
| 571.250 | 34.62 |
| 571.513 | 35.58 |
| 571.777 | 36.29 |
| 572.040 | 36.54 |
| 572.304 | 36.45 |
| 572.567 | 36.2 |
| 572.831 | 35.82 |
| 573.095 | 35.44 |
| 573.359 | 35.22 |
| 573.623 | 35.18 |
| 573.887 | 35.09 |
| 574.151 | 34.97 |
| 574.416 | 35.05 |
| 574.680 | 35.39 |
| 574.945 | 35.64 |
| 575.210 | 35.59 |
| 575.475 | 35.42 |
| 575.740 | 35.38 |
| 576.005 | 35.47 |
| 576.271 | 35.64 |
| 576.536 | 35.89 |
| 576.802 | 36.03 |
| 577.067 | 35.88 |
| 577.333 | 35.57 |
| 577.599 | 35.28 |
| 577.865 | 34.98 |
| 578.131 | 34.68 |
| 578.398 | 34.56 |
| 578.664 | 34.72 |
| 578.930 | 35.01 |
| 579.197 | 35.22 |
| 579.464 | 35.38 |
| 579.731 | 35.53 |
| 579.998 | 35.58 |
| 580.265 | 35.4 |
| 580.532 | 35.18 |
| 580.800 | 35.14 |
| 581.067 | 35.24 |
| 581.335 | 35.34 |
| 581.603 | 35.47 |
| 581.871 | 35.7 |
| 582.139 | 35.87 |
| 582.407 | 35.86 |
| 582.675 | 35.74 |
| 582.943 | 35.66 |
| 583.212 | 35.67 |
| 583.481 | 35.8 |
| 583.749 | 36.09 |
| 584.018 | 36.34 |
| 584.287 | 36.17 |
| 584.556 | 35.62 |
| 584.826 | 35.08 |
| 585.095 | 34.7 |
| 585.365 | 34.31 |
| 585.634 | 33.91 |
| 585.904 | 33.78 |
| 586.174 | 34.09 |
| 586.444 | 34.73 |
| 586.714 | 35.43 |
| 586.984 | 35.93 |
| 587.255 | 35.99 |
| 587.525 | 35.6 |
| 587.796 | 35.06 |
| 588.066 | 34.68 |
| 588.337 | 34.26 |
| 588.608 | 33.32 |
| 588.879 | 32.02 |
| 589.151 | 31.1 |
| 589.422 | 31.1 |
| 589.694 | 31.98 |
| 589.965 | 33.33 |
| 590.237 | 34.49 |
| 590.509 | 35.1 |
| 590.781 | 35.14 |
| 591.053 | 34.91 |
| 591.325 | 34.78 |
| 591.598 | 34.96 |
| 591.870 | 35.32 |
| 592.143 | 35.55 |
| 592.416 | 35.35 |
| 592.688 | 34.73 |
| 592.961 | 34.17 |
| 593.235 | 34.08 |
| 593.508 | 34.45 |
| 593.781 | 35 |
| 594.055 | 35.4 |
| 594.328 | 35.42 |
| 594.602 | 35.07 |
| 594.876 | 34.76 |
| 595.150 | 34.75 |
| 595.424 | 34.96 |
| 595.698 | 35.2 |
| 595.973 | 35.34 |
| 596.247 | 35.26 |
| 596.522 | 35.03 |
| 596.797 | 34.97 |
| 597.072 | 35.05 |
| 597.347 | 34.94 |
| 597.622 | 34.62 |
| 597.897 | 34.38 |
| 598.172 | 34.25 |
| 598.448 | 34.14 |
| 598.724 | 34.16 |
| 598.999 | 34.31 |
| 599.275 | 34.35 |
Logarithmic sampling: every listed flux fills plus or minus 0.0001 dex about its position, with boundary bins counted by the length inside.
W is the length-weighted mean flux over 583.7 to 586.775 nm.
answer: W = 35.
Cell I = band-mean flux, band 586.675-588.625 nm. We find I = 35.1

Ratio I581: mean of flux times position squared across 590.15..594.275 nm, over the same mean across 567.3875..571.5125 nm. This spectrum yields 1.1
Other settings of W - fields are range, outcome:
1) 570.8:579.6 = 35.4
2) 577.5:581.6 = 35.2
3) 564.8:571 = 35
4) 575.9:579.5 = 35.3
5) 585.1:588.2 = 34.9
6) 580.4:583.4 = 35.5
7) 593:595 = 34.8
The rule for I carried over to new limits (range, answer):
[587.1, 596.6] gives 34.5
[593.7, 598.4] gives 34.9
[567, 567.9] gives 36.2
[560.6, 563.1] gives 35.6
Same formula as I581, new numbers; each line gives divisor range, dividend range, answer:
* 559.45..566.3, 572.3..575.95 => 1.04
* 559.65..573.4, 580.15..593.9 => 1.06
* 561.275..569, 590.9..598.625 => 1.09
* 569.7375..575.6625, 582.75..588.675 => 1.04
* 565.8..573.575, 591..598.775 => 1.08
